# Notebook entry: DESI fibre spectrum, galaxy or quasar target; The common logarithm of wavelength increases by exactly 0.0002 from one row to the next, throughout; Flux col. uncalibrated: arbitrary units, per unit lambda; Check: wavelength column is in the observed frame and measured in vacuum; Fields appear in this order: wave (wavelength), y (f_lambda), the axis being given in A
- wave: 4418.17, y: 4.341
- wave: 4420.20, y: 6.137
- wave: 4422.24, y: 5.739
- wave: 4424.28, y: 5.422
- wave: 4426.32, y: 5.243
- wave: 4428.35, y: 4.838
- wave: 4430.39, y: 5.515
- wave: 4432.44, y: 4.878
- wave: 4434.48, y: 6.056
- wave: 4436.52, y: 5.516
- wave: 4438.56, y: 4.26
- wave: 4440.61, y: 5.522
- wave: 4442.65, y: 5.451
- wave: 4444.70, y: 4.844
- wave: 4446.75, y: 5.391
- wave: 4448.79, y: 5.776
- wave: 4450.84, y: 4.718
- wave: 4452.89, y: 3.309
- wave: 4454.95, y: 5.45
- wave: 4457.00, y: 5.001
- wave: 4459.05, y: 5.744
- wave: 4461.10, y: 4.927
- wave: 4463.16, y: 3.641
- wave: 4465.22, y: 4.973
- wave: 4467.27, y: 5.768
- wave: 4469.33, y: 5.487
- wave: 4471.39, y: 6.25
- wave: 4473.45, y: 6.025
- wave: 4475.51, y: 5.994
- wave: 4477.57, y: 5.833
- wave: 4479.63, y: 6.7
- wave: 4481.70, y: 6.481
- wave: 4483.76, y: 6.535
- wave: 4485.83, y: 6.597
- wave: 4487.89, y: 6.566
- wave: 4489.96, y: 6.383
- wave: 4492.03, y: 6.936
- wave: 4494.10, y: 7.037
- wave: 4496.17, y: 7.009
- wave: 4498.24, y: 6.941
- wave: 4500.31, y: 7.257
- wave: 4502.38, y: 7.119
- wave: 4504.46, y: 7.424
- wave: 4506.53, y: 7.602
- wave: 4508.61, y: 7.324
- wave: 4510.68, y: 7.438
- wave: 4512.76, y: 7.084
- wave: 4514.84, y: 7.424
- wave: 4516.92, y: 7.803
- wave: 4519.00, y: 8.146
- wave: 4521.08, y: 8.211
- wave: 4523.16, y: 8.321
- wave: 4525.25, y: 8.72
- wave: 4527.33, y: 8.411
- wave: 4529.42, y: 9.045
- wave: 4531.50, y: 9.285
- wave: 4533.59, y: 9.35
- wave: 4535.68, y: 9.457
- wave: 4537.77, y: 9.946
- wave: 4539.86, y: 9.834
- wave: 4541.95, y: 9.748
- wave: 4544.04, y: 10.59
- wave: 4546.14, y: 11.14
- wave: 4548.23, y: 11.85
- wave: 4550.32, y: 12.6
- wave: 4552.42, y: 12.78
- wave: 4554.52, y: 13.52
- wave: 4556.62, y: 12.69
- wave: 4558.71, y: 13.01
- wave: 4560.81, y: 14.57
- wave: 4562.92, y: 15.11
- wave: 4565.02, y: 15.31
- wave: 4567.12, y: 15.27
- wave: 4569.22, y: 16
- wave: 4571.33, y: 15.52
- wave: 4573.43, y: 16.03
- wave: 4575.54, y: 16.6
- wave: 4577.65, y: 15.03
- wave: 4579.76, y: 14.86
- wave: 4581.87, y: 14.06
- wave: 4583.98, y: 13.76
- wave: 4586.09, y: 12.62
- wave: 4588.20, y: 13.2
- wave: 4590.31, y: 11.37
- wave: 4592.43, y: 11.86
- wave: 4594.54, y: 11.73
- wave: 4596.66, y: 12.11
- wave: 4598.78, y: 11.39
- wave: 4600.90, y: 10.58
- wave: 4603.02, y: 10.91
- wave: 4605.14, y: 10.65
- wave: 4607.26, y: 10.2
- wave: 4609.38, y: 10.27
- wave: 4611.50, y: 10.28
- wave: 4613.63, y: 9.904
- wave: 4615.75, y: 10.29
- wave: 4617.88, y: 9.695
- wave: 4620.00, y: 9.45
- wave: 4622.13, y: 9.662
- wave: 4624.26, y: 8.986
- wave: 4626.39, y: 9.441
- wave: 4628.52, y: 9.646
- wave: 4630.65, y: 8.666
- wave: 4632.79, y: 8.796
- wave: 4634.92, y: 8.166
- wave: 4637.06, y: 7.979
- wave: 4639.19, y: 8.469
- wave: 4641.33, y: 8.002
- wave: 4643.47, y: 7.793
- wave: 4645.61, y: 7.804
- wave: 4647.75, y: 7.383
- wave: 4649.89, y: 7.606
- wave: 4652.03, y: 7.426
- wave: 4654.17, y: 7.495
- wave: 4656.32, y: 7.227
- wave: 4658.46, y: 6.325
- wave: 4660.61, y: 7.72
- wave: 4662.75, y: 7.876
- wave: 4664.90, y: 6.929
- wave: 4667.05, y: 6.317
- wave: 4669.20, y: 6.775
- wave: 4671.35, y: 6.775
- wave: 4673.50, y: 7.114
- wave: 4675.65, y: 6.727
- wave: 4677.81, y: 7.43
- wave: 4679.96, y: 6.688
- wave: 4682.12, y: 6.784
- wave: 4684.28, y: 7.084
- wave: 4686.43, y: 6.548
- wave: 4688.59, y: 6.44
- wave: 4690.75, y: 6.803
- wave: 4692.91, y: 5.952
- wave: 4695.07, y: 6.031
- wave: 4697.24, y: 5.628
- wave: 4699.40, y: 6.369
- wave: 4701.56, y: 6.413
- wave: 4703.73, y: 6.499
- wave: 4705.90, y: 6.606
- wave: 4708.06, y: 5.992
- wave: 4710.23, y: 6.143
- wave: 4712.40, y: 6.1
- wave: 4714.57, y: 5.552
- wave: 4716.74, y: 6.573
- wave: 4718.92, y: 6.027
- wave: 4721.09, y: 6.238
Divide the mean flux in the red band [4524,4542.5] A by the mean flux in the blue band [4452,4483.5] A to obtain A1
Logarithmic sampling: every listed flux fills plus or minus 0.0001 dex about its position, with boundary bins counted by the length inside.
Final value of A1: 1.70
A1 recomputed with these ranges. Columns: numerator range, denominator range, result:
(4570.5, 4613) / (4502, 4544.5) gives 1.49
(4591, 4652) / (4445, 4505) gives 1.60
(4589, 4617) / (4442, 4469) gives 2.18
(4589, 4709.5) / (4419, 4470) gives 1.59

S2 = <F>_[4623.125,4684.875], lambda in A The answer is 7.64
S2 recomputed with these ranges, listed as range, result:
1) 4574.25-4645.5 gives 10.8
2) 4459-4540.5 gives 7.19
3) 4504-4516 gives 7.39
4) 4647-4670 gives 7.19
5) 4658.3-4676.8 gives 6.98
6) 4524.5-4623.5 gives 11.9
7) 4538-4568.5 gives 12.7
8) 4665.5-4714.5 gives 6.49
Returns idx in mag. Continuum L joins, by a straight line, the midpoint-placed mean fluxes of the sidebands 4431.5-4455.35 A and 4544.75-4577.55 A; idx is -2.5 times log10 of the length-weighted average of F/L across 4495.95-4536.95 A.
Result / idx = 0.32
